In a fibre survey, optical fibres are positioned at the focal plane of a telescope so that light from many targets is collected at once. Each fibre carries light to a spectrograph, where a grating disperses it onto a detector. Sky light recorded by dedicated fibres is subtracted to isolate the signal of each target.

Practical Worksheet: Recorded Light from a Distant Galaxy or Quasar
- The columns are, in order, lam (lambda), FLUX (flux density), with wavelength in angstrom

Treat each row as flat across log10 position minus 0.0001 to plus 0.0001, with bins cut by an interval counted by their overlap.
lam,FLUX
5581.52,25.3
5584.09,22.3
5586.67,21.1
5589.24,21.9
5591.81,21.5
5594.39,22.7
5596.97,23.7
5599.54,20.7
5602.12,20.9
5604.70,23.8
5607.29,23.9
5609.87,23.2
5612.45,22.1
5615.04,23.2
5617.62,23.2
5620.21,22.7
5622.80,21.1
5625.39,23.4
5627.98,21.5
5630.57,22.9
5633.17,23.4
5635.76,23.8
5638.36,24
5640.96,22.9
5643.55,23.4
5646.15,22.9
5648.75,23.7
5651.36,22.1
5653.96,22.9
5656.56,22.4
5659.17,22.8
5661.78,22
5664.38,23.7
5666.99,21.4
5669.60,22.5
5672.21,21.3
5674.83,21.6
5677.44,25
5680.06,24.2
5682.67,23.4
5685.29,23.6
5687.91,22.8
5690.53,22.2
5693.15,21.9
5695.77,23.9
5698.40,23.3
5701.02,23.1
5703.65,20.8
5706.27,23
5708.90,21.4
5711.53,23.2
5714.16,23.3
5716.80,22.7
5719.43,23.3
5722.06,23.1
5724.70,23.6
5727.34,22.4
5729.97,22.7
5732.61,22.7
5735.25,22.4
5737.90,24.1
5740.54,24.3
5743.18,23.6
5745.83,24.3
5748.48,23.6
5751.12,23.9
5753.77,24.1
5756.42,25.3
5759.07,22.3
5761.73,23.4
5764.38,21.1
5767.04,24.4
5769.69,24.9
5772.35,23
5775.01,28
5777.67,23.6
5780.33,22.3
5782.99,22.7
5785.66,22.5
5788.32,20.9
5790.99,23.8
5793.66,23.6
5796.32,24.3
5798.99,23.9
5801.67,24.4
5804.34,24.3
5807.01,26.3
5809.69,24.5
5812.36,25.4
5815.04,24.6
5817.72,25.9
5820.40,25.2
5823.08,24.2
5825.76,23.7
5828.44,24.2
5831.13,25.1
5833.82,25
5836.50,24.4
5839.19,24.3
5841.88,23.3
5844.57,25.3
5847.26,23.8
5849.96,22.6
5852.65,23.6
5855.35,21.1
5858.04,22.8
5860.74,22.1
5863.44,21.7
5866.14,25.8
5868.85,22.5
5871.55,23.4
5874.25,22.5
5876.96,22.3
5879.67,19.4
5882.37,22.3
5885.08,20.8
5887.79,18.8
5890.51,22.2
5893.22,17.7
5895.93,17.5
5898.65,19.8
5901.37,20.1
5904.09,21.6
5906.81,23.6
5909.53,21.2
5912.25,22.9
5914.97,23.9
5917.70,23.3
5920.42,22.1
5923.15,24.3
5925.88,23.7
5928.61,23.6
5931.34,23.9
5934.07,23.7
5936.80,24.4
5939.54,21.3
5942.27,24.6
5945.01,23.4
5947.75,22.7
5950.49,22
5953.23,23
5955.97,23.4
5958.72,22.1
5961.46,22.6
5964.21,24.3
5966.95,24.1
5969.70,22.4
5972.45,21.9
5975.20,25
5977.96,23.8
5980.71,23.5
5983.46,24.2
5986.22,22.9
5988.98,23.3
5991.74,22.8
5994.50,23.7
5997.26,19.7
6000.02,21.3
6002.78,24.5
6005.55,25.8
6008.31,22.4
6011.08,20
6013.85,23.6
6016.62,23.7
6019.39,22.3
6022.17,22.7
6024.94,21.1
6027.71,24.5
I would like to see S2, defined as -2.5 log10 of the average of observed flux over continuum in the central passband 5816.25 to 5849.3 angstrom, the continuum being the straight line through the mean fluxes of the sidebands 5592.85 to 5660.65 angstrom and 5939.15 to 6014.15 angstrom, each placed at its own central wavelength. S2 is -0.071 mag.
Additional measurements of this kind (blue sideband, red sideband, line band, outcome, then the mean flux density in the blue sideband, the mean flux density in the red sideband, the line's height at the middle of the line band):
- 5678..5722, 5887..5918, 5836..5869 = -0.09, 22.9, 21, 21.5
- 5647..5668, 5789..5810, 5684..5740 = 0.02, 22.6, 24.3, 23.3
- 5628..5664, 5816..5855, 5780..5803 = 0.04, 23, 24.2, 24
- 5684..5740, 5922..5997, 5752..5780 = -0.05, 22.9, 23.3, 23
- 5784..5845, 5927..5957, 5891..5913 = 0.15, 24.3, 23.3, 23.6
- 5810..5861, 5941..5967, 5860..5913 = 0.11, 24.1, 23.2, 23.7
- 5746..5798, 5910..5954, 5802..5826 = -0.06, 23.6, 23.3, 23.5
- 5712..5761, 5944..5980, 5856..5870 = 0.02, 23.4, 23.1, 23.3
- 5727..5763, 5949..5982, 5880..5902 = 0.17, 23.5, 23.2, 23.3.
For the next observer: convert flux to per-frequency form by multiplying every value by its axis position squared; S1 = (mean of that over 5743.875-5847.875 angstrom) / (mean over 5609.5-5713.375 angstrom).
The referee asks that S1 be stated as 1.1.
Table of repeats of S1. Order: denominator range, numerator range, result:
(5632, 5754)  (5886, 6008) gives 1.07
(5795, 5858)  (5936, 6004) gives 1.00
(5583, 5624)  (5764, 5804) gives 1.13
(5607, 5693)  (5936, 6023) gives 1.13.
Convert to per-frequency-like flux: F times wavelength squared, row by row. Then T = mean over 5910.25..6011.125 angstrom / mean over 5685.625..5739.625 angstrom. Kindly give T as 1.11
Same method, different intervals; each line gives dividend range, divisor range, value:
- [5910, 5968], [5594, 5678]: 1.14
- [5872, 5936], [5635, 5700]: 1.03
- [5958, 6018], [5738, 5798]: 1.05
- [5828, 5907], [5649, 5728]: 1.04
